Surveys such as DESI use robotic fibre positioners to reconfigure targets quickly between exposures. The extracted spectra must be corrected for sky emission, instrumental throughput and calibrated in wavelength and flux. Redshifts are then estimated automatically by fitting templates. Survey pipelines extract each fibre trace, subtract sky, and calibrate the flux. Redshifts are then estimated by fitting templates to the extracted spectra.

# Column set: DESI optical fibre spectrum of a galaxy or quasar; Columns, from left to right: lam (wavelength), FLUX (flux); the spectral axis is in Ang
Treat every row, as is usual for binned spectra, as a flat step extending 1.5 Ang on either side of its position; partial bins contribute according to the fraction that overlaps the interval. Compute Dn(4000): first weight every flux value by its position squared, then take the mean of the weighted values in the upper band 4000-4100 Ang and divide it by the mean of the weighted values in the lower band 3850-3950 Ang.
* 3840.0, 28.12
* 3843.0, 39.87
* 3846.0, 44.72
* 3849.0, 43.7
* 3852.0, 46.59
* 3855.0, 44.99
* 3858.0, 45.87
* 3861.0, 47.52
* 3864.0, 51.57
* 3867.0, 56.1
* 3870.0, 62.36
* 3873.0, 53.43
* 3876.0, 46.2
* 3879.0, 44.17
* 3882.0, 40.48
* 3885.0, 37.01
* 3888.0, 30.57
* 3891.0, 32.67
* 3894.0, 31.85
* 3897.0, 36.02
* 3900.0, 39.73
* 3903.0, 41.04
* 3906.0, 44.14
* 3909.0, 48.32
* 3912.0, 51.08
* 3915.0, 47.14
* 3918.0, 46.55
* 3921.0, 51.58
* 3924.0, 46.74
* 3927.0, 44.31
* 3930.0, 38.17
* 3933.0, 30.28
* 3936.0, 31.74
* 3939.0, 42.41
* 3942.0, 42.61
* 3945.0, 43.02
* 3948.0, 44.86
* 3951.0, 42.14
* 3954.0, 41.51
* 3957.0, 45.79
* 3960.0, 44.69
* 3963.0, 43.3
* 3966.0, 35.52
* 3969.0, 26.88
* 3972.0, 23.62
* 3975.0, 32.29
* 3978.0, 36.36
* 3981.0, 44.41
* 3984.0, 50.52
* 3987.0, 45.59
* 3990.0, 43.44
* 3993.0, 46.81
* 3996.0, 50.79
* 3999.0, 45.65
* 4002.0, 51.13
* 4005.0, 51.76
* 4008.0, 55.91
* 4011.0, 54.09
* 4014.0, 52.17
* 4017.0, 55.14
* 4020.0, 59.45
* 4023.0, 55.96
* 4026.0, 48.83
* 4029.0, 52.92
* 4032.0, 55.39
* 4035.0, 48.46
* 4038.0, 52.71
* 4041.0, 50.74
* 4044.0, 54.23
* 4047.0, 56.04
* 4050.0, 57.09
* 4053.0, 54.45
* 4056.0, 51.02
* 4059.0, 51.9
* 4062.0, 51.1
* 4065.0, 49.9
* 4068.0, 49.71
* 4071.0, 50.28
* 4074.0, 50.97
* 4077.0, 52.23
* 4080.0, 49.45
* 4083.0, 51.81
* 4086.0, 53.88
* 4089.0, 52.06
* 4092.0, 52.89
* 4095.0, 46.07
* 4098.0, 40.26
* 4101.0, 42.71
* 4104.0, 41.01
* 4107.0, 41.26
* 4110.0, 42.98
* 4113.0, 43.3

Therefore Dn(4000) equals 1.3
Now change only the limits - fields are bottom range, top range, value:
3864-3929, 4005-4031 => 1.30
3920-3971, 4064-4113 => 1.26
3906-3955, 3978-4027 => 1.21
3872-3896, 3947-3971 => 1.06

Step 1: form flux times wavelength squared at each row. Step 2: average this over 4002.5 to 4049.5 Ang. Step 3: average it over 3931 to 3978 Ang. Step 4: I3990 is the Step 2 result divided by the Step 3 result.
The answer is 1.46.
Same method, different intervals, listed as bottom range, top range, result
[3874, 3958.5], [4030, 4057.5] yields 1.37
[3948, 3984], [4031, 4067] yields 1.42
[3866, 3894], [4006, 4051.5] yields 1.33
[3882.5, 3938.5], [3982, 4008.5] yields 1.25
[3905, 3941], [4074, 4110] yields 1.19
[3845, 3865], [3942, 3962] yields 0.99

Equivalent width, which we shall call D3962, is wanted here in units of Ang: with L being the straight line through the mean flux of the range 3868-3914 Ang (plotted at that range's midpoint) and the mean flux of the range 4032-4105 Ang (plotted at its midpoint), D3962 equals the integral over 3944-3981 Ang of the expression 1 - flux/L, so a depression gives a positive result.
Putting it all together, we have 6.0 Ang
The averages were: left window 42.8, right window 50.6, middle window 38.5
